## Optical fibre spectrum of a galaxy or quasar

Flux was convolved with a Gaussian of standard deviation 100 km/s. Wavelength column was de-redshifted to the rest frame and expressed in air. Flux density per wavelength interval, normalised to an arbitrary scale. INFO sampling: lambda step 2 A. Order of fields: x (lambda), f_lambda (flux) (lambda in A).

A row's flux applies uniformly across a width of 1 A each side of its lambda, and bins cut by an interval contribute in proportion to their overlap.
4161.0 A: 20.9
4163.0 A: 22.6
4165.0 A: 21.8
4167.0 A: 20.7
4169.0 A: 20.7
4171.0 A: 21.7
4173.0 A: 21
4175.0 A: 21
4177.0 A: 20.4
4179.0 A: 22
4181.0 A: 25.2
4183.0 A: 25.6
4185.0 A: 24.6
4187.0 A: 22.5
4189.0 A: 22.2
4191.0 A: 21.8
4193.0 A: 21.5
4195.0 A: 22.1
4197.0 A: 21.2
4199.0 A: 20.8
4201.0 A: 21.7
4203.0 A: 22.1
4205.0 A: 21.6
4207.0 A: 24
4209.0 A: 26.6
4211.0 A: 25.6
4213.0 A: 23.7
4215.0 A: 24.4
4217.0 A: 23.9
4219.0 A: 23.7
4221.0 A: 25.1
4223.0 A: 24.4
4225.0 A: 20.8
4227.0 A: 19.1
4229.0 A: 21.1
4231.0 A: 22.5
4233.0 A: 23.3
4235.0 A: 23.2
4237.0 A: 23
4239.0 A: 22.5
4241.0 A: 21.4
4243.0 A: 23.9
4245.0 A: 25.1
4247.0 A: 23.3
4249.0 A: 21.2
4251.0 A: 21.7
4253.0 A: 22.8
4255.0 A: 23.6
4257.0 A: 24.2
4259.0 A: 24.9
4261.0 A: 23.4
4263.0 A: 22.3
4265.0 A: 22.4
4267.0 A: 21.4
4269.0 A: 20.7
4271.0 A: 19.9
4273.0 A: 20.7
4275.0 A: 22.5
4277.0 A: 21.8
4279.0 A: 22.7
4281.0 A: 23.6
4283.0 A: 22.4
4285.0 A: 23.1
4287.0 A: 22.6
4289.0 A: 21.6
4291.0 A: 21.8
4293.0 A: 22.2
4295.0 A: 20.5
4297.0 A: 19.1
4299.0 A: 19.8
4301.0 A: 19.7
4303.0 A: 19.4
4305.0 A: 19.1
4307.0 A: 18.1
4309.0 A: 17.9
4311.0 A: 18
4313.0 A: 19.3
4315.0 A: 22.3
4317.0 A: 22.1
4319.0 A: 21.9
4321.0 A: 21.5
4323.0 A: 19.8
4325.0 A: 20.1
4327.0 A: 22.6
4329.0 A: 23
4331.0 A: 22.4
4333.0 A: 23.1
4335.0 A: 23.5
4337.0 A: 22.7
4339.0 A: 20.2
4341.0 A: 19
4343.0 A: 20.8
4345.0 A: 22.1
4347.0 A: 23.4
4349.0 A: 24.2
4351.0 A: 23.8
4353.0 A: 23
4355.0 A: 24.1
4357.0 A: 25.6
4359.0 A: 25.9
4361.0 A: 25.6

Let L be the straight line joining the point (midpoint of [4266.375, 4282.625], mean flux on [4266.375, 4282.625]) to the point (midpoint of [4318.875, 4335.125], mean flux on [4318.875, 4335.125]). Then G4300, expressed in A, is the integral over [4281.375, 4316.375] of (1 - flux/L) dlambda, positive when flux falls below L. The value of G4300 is 2.1 A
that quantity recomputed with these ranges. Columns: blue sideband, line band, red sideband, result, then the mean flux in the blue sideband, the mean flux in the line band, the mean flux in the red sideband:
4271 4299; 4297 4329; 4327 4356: 2.85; 21.7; 20.2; 22.5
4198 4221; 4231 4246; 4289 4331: -0.33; 23.5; 23.2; 20.5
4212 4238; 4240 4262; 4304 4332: -0.94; 22.9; 23.2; 20.6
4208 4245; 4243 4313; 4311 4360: 3.80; 23.3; 21.6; 22.3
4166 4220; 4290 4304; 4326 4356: 1.37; 22.7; 20.4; 22.5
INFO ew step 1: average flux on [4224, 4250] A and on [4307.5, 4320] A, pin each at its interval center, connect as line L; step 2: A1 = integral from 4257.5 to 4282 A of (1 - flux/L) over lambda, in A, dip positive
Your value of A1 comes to -0.9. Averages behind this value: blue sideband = 22.3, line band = 22.2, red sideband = 20.2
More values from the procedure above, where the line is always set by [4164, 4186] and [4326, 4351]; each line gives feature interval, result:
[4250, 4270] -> -0.4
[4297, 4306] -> 1.1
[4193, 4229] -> -1.0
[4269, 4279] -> 0.4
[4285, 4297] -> 0.4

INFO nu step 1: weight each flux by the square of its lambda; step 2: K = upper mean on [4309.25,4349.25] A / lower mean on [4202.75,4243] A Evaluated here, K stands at 1.0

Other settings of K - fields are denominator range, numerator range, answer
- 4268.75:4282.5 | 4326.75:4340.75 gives 1.05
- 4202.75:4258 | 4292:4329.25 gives 0.91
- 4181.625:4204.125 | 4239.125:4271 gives 1.04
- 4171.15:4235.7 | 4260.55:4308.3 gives 0.97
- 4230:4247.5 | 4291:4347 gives 0.93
